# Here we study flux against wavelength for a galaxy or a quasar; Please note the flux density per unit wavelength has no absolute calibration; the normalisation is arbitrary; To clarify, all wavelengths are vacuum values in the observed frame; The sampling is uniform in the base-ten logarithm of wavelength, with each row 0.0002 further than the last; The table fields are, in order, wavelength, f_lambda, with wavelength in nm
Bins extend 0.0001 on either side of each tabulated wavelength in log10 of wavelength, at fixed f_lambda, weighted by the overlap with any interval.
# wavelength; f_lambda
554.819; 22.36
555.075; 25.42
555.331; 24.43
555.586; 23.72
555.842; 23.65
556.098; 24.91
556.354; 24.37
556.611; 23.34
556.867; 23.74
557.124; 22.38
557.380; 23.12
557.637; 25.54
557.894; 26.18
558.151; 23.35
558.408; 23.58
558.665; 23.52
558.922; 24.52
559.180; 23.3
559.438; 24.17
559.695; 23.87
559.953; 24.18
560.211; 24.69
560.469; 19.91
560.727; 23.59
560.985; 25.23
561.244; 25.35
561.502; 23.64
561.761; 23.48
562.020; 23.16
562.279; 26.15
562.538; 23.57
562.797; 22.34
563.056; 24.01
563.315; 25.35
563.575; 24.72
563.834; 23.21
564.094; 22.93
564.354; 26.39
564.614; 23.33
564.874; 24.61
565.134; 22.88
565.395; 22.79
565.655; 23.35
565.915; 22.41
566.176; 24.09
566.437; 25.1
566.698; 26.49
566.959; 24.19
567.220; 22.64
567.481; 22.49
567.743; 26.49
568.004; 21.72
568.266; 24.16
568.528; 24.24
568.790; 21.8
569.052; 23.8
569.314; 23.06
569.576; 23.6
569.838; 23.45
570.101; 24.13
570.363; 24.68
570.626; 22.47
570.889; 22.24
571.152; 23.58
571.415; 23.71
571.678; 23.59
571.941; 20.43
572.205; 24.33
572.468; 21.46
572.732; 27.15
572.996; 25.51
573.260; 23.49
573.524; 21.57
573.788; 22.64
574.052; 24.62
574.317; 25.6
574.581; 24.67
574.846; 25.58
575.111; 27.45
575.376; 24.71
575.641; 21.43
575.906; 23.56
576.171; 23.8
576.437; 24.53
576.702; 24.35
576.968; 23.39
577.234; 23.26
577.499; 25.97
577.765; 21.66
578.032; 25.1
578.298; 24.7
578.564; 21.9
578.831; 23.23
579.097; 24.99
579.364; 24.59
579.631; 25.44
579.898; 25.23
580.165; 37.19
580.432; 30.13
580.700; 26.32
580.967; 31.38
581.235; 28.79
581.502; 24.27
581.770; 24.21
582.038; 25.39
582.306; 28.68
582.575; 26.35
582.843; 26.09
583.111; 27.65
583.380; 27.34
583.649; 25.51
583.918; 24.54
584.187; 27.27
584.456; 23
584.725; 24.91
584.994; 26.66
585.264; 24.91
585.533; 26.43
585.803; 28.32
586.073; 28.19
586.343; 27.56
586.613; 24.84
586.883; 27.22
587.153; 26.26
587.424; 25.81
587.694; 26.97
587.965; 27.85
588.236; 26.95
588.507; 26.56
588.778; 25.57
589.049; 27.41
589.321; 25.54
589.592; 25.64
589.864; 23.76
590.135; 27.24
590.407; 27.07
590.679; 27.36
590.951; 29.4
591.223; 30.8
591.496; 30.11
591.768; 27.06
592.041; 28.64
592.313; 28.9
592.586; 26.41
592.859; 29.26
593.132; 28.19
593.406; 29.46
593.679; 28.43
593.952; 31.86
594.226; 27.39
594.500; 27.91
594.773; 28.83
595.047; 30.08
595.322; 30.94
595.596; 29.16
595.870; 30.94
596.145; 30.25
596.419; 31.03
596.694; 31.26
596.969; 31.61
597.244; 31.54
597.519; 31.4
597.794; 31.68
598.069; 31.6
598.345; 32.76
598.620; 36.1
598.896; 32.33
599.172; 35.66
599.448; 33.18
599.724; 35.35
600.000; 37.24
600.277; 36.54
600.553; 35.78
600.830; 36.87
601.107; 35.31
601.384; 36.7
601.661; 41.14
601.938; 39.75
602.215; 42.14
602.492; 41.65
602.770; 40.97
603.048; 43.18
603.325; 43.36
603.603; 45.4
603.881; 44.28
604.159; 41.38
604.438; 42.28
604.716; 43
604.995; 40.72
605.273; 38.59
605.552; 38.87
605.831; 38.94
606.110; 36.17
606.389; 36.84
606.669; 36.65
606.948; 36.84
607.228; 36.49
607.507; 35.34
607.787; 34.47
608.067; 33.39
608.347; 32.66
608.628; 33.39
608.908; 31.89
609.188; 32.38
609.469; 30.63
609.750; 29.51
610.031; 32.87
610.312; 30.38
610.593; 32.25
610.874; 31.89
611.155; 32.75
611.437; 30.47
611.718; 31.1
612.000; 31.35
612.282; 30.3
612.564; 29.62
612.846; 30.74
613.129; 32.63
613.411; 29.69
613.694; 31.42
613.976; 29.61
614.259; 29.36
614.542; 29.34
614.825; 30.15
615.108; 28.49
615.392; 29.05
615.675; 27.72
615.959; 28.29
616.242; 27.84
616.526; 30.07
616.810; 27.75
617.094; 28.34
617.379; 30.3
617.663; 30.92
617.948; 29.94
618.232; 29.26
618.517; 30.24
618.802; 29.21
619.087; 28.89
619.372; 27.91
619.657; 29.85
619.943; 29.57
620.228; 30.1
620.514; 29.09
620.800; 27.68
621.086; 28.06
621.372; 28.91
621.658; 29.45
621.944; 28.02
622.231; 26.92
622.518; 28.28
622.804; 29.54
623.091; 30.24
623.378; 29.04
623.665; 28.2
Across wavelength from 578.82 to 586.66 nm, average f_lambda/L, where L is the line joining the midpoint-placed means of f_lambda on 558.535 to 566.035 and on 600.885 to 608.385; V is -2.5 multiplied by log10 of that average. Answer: 0.17 mag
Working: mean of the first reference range 23.8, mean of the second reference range 39.2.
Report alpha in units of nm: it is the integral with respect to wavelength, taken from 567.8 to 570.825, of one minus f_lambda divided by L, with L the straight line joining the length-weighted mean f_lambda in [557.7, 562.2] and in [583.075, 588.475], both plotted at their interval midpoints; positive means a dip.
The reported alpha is 0.169 nm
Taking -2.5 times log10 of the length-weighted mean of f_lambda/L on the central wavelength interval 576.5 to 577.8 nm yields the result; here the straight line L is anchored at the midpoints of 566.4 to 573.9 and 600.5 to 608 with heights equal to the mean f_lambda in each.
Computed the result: 0.12 mag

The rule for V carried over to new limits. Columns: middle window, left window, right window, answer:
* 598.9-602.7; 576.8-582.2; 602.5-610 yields -0.064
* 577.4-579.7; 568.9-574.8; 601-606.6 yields 0.130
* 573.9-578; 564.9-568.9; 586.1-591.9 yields 0.032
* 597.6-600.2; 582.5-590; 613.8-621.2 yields -0.233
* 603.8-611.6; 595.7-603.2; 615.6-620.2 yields -0.090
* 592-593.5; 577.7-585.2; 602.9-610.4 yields 0.096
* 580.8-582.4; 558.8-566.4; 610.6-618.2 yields -0.040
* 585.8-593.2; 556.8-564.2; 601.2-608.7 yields 0.232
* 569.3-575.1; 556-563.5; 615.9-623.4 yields 0.054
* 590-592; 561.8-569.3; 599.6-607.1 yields 0.206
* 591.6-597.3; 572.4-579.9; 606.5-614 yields -0.034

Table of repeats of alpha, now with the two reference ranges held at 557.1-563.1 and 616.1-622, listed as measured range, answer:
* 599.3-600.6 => -0.39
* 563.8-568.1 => 0.10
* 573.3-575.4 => 0.05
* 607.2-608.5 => -0.28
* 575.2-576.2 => 0.07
